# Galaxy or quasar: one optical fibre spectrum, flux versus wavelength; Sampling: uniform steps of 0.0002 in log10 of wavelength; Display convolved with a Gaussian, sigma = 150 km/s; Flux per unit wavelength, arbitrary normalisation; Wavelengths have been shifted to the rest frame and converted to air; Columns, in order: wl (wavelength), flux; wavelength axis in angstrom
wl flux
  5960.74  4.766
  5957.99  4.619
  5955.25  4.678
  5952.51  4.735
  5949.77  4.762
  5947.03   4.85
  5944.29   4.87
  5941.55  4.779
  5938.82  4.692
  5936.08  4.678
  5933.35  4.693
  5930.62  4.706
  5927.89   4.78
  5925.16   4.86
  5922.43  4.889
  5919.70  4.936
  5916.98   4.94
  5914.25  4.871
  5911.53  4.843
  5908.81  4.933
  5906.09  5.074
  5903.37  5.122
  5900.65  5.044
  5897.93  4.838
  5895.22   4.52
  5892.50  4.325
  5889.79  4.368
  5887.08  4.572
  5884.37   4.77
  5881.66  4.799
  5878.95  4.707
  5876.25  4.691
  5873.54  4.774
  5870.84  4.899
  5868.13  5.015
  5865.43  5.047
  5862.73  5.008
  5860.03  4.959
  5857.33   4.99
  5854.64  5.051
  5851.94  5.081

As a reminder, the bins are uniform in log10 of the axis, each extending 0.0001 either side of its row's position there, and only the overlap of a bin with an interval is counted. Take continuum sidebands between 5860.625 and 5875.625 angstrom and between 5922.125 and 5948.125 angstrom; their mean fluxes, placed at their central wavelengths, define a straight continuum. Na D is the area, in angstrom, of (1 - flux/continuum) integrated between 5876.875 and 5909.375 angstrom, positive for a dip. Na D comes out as 0.82 angstrom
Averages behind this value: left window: 4.93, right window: 4.77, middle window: 4.75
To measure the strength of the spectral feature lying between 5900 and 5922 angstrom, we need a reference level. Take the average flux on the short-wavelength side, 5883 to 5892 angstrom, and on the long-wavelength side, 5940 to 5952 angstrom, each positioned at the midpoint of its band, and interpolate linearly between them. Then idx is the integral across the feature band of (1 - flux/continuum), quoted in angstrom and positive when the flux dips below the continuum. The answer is -1.5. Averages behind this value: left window 4.55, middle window 4.96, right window 4.81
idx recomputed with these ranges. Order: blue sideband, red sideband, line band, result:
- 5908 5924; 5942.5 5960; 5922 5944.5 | 0.31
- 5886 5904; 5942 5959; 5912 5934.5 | -0.59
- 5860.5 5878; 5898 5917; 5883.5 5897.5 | 1.18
